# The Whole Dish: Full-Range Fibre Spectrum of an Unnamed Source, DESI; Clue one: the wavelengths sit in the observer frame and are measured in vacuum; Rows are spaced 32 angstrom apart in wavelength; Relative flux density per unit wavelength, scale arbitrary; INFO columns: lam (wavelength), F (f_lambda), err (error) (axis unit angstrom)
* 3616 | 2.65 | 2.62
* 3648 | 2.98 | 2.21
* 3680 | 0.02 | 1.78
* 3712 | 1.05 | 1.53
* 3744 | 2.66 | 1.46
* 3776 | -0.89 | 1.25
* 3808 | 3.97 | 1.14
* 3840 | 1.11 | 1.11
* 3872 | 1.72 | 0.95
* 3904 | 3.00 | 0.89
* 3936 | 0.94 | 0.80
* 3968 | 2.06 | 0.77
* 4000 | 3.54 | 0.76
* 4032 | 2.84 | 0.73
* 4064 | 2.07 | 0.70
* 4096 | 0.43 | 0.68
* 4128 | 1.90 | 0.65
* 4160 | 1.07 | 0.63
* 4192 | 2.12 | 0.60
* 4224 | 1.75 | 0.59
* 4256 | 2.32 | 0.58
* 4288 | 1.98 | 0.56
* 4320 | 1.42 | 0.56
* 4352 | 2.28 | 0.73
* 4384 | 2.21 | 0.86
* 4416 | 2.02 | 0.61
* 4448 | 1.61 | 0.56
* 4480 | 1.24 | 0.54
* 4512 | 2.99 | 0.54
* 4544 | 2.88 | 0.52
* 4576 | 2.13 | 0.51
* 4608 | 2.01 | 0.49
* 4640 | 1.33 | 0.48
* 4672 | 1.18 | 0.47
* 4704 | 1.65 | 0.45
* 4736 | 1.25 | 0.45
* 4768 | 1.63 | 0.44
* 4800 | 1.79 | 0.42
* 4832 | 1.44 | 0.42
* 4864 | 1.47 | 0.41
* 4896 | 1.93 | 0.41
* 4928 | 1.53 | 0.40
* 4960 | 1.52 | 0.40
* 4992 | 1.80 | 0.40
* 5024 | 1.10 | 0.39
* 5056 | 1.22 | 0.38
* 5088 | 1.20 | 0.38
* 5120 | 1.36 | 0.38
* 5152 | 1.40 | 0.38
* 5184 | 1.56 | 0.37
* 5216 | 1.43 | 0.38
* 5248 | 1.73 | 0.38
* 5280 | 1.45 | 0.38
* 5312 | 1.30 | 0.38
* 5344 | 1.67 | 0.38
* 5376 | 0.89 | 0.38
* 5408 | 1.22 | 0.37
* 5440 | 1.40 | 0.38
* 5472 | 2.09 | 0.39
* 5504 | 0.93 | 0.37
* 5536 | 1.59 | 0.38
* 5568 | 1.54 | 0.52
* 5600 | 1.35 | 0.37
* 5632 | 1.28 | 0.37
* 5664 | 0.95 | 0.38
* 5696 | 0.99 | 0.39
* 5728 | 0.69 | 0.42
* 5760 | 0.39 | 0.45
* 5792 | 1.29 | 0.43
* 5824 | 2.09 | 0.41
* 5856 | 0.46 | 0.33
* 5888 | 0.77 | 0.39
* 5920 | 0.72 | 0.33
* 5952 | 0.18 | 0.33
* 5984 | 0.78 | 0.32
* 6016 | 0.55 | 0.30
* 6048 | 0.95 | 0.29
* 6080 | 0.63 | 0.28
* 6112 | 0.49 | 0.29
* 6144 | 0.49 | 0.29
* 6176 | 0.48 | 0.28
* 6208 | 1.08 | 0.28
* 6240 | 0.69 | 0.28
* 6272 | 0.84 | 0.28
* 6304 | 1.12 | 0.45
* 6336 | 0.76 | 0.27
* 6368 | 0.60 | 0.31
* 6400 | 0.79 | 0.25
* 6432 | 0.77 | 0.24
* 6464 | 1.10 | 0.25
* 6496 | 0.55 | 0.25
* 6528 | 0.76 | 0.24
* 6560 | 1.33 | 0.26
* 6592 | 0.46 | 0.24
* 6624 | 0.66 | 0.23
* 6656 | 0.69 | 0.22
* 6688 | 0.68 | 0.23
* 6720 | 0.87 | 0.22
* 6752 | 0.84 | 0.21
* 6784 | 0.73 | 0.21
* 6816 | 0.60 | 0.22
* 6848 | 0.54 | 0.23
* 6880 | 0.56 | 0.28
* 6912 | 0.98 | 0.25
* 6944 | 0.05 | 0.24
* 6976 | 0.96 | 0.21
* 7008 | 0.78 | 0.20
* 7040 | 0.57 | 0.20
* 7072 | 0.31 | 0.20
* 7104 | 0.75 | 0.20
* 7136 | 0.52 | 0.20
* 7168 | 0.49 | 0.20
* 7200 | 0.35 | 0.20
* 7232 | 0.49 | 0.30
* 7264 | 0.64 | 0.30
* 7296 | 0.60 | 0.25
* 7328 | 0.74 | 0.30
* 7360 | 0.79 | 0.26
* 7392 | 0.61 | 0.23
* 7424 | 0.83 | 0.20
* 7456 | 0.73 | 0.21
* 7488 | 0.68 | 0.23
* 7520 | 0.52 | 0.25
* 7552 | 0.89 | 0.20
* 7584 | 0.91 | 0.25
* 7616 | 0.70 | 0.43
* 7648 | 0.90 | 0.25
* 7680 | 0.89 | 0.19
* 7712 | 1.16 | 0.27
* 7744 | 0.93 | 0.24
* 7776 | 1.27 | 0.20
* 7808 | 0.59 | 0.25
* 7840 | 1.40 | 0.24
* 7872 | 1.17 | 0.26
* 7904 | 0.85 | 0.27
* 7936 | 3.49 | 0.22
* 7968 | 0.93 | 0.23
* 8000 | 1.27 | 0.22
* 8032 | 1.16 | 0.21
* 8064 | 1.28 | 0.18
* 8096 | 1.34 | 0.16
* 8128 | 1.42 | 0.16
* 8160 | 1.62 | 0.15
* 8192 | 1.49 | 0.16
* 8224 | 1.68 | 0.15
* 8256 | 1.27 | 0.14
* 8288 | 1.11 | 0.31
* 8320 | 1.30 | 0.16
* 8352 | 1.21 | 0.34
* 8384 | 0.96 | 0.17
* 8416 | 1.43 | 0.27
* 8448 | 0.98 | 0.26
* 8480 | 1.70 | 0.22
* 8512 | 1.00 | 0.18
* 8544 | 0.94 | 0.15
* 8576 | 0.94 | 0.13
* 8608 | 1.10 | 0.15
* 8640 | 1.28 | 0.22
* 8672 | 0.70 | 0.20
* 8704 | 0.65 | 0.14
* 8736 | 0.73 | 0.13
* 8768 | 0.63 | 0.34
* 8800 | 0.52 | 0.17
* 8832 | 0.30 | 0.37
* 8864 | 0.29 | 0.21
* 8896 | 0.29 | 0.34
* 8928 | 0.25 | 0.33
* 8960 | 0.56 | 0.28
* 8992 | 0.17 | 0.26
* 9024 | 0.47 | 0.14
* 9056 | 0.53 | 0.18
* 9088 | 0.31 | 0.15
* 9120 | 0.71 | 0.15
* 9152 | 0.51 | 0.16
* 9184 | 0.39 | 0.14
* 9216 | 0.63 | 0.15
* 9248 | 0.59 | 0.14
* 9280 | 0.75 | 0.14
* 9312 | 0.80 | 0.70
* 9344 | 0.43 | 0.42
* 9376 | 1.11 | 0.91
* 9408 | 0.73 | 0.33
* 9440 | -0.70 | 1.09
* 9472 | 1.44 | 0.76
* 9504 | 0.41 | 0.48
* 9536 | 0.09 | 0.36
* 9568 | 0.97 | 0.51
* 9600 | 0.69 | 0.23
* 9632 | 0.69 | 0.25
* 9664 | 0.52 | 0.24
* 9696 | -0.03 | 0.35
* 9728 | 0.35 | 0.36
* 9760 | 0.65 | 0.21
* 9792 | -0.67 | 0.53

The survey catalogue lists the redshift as 1.13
